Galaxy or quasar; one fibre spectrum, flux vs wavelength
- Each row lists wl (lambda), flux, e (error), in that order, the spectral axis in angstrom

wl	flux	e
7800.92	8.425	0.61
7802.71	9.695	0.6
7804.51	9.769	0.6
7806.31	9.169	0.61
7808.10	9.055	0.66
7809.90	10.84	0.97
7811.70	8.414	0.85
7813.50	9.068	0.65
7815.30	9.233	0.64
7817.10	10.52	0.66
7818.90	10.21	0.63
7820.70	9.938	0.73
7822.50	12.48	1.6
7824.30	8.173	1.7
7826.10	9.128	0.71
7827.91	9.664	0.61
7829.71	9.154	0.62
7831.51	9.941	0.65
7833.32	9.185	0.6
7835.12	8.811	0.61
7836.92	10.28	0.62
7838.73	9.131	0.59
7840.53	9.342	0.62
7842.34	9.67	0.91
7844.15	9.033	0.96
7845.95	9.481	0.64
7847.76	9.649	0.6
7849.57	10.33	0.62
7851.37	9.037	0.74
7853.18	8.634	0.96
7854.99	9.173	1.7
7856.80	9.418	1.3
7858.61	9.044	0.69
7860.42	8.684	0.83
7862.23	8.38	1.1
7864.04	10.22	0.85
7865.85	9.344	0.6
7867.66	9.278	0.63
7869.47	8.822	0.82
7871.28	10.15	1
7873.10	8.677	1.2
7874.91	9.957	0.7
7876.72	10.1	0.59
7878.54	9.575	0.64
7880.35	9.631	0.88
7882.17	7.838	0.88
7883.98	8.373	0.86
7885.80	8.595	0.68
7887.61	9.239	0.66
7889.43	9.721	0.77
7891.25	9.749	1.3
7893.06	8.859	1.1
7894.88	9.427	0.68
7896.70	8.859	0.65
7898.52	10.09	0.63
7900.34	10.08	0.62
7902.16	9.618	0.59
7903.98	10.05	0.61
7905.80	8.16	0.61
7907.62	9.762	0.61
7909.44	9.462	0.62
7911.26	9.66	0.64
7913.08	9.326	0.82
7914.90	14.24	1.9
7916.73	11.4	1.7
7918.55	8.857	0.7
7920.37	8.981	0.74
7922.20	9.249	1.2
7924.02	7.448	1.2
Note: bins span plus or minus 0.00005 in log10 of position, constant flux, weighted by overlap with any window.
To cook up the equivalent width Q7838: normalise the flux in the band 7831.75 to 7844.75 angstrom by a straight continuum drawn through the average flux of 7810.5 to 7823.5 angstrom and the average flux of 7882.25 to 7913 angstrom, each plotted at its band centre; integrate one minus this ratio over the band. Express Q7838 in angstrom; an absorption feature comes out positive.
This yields 0.6 angstrom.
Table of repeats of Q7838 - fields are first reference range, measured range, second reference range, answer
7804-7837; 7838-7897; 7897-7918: 3.7 angstrom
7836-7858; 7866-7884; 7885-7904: 0.3 angstrom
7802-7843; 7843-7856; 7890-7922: 0.4 angstrom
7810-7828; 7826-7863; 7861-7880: 1.1 angstrom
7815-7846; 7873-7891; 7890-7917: 1.1 angstrom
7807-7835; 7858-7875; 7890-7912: 0.6 angstrom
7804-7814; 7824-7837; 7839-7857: 0.1 angstrom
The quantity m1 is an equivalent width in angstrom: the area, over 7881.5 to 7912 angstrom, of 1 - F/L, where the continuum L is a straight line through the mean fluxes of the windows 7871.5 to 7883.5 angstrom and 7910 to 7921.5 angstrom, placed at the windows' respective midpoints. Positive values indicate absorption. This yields 1.7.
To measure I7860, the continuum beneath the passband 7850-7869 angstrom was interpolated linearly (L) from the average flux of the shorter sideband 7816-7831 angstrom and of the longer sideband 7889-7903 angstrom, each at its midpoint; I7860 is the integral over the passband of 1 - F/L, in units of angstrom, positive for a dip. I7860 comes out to 1.1 angstrom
